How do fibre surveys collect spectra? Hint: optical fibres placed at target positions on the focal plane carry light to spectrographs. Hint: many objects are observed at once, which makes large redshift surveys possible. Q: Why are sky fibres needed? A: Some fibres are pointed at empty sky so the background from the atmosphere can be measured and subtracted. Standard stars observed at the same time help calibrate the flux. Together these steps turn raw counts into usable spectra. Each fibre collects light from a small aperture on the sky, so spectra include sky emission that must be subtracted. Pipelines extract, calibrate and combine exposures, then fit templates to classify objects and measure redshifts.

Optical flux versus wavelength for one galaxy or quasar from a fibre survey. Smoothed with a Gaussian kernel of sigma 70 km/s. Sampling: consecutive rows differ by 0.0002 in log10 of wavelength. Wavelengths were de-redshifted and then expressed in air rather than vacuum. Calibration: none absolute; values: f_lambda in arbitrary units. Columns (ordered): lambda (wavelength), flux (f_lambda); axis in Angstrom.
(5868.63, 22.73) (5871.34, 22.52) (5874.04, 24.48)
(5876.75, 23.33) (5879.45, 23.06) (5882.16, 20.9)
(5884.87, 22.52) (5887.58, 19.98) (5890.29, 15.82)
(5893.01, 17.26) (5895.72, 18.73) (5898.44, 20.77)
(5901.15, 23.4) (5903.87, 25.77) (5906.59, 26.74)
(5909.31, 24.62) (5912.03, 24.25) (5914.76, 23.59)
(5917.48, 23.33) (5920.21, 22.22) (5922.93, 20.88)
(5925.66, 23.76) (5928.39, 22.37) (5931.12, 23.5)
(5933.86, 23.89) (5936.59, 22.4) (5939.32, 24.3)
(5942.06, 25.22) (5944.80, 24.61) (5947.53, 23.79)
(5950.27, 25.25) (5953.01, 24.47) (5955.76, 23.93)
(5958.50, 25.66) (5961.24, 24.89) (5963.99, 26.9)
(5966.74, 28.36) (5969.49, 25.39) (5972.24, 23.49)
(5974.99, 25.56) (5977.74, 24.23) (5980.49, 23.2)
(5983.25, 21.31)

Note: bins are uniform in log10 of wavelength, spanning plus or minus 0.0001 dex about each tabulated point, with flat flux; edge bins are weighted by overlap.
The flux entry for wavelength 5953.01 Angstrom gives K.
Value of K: 24.47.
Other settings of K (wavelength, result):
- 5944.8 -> 24.61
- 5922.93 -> 20.88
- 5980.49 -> 23.2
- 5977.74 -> 24.23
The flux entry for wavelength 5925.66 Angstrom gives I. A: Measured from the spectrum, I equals 23.76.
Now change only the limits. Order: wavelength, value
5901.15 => 23.4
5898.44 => 20.77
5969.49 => 25.39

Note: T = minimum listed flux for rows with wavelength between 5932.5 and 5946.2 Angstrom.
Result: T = 22.4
